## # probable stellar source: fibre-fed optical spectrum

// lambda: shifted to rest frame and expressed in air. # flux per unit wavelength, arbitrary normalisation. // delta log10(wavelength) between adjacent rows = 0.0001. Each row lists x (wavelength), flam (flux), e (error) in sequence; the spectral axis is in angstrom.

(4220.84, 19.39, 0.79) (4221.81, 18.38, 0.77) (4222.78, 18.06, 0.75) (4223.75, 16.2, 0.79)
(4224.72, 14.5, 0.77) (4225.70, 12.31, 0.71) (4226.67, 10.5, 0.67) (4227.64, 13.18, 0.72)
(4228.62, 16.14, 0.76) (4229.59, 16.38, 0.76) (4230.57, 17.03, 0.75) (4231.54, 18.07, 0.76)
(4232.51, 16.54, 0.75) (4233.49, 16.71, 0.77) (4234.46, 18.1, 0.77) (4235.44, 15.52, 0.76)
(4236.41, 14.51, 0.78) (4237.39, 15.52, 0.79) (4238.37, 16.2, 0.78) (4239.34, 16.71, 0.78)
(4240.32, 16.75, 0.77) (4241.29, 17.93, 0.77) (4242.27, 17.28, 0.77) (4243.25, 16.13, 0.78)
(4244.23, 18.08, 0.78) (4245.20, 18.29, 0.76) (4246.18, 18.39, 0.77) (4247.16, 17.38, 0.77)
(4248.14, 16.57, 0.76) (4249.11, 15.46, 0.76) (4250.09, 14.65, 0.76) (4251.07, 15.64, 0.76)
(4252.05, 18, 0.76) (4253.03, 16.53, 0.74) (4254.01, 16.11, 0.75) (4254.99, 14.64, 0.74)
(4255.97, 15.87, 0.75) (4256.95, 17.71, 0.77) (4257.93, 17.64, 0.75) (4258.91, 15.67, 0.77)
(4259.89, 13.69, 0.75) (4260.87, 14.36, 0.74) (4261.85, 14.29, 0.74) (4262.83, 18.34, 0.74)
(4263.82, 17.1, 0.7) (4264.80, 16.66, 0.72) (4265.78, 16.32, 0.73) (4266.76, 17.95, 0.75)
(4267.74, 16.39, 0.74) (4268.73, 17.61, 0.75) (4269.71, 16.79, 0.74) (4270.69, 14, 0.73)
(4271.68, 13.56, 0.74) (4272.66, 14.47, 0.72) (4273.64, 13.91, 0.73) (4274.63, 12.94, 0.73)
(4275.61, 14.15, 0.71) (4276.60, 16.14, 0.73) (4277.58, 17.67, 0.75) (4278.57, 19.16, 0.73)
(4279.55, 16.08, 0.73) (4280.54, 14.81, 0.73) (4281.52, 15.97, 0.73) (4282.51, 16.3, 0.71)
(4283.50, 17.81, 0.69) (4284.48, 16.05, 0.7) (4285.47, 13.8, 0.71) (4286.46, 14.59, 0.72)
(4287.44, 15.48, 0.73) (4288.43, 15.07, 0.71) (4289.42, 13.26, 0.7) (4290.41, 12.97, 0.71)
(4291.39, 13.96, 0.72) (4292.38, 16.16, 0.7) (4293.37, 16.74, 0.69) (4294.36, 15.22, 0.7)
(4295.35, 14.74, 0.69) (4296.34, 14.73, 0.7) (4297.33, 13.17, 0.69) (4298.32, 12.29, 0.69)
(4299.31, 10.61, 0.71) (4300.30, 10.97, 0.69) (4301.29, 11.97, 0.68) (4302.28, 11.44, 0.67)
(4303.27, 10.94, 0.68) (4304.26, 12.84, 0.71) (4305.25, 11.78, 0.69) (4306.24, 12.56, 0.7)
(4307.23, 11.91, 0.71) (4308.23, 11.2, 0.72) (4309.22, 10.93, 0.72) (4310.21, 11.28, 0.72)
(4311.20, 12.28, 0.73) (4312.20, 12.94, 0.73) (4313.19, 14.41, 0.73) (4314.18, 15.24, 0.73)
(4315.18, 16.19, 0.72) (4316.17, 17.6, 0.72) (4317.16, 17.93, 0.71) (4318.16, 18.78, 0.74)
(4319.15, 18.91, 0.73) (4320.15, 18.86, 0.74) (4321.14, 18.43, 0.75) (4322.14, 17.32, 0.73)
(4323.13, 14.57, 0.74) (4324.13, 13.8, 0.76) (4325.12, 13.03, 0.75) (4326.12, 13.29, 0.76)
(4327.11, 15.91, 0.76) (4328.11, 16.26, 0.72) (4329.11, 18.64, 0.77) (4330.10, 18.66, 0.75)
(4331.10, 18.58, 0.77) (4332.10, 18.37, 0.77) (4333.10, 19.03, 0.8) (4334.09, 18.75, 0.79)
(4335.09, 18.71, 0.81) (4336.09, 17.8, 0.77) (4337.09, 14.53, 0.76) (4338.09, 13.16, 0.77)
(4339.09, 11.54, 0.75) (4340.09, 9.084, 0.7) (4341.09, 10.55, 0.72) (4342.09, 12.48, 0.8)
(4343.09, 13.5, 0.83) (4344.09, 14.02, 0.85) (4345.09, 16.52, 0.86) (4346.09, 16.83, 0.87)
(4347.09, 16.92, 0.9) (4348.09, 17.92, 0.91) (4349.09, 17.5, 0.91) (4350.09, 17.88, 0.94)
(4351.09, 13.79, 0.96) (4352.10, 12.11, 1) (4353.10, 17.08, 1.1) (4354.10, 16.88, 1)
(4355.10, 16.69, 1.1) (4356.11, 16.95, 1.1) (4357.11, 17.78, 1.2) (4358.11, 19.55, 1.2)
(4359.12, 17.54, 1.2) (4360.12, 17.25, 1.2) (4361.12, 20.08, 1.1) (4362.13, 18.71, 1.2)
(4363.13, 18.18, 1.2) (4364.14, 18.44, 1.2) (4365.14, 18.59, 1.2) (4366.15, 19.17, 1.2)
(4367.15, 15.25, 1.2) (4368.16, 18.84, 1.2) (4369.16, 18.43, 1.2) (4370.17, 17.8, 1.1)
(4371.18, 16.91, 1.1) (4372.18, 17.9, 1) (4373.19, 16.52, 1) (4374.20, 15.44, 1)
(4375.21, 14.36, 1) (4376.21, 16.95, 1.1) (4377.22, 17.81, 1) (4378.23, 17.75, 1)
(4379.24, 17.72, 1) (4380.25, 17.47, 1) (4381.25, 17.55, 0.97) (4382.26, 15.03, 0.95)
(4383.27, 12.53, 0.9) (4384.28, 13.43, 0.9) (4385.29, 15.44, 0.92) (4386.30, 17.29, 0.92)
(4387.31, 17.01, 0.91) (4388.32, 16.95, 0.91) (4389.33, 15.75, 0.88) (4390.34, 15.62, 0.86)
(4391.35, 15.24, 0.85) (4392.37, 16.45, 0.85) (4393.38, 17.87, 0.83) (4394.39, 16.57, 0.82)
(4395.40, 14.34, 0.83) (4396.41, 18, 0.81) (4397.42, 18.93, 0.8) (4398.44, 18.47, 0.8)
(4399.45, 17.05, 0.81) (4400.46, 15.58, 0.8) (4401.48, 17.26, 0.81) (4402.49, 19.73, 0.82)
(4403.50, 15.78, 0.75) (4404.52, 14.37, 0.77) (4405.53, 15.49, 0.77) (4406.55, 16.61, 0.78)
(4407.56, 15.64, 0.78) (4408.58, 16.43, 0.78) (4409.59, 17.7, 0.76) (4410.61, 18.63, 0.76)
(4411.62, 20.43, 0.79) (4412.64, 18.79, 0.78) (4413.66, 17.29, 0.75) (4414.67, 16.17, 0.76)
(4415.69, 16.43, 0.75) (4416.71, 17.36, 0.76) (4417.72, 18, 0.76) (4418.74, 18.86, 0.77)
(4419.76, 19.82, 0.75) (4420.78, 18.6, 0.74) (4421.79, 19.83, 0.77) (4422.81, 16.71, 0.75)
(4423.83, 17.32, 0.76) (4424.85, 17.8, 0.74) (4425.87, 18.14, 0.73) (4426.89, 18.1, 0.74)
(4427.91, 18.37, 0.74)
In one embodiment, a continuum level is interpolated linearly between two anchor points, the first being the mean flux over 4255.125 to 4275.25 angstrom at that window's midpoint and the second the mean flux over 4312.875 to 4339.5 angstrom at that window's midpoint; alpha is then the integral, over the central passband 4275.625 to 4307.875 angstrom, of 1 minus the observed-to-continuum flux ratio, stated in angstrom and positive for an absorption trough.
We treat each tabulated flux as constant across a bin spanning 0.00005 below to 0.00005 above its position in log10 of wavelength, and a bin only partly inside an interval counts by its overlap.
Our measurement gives 3.69 angstrom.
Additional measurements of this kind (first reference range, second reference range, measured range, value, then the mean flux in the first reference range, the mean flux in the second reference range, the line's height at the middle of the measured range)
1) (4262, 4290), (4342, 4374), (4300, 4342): 4.3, 15.8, 17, 16.5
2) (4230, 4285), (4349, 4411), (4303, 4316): 2.9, 16.3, 16.9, 16.5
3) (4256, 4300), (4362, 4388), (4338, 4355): 1.9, 15.4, 16.9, 16.5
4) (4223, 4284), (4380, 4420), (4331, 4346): 1.3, 16.1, 16.8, 16.5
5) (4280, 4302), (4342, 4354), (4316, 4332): -1.9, 14.4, 15.7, 15.1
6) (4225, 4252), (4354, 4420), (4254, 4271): 0.1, 16.2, 17.1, 16.3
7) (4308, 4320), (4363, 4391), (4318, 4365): -1.9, 15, 16.8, 15.8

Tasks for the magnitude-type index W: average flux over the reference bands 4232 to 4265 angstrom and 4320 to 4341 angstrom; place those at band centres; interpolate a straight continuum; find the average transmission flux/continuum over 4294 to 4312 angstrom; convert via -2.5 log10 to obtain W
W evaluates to 0.30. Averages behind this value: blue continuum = 16.4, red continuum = 16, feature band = 12.3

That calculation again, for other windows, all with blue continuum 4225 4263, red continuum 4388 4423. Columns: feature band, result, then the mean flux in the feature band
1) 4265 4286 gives 0.03 mag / 15.8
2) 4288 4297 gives 0.12 mag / 14.7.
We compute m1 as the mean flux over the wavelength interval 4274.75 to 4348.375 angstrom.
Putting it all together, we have 14.9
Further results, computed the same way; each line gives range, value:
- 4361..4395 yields 16.9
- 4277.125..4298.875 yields 15.3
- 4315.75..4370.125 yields 16.6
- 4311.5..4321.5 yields 16.8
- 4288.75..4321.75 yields 14.1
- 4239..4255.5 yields 16.7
